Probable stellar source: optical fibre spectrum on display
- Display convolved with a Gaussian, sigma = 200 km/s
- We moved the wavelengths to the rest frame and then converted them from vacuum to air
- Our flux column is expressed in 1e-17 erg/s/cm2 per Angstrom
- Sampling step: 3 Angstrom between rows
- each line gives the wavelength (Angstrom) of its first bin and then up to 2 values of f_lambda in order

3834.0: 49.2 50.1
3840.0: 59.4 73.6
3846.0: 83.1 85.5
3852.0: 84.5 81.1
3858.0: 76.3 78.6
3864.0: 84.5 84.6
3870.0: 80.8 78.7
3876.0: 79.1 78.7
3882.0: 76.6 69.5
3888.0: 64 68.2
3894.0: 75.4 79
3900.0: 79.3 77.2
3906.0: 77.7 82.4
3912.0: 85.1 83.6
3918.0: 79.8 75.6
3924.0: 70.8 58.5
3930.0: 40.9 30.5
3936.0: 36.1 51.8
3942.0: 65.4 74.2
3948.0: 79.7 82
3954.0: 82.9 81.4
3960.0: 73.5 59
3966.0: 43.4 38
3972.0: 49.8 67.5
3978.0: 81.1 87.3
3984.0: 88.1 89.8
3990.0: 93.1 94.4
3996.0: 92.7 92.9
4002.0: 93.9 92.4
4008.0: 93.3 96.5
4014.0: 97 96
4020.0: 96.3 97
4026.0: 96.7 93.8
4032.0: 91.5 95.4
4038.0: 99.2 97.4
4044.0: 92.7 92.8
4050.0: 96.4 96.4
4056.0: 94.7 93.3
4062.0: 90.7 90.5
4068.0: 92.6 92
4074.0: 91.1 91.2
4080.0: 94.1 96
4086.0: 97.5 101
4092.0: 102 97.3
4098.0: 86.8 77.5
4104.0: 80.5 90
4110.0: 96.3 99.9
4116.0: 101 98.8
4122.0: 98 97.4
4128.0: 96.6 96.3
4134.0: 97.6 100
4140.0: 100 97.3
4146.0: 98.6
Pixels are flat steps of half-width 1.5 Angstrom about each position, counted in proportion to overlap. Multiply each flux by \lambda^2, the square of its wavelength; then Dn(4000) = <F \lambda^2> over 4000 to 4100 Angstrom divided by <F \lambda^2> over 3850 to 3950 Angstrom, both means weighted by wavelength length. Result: 1.4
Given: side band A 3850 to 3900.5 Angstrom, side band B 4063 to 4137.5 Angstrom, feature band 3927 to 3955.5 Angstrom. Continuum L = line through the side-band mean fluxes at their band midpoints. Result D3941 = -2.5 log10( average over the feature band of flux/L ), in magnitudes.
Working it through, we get 0.34 mag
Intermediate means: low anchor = 77.6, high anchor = 94.4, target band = 60.3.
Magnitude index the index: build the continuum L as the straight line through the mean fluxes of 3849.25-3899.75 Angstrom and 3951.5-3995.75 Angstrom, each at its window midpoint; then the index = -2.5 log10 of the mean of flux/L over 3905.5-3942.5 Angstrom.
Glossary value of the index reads 0.186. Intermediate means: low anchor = 77.7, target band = 64.1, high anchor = 74.3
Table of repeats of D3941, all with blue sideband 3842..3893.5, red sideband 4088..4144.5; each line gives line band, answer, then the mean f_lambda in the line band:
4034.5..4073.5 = -0.04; 94.1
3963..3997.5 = 0.16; 74.3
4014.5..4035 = -0.07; 95.3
